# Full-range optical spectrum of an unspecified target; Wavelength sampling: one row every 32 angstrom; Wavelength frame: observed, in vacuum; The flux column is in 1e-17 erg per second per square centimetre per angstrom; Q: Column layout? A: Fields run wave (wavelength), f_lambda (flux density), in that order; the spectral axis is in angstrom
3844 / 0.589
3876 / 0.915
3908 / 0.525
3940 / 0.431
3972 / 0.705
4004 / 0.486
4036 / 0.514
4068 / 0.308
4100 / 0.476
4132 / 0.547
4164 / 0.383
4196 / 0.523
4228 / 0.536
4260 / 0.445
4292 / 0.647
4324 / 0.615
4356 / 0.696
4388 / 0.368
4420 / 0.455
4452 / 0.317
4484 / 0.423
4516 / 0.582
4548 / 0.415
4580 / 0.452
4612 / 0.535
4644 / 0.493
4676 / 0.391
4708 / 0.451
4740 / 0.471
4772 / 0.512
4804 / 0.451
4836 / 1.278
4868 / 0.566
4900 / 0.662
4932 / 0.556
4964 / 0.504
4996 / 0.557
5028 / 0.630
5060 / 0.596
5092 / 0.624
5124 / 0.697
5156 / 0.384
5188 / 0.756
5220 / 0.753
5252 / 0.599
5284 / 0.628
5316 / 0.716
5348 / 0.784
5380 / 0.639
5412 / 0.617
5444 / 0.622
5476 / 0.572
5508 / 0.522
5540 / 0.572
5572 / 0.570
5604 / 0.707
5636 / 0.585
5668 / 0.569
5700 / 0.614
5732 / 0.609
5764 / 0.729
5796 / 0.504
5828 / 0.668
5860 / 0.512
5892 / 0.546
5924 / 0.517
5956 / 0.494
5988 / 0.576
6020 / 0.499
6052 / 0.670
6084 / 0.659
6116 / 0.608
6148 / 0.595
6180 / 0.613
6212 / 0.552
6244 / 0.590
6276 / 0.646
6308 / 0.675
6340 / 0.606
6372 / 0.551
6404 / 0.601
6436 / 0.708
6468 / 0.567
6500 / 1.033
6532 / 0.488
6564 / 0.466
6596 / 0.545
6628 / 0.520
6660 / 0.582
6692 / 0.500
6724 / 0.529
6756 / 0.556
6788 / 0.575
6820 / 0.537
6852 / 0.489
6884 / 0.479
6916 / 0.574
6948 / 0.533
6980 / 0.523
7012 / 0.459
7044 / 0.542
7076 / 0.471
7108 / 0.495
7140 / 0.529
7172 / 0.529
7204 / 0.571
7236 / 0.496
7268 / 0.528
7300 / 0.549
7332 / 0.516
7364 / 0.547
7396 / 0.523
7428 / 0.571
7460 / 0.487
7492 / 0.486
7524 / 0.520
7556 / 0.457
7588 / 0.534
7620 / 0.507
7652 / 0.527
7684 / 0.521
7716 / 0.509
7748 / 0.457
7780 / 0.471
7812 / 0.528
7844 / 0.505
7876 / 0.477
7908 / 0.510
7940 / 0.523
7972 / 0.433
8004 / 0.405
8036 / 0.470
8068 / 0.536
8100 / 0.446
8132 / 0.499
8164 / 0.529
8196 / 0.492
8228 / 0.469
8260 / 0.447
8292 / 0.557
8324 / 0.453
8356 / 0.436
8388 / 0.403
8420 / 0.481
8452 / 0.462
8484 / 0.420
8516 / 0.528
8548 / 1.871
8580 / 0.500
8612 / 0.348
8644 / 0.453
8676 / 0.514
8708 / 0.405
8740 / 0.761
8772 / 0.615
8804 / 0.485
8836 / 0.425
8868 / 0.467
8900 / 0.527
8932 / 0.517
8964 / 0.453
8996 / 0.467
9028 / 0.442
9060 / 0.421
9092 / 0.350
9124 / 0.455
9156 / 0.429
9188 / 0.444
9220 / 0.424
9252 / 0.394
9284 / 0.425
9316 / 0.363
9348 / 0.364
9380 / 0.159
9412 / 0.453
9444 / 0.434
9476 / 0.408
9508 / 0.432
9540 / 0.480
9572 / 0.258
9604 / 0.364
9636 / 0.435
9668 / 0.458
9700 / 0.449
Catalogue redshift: 0.30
